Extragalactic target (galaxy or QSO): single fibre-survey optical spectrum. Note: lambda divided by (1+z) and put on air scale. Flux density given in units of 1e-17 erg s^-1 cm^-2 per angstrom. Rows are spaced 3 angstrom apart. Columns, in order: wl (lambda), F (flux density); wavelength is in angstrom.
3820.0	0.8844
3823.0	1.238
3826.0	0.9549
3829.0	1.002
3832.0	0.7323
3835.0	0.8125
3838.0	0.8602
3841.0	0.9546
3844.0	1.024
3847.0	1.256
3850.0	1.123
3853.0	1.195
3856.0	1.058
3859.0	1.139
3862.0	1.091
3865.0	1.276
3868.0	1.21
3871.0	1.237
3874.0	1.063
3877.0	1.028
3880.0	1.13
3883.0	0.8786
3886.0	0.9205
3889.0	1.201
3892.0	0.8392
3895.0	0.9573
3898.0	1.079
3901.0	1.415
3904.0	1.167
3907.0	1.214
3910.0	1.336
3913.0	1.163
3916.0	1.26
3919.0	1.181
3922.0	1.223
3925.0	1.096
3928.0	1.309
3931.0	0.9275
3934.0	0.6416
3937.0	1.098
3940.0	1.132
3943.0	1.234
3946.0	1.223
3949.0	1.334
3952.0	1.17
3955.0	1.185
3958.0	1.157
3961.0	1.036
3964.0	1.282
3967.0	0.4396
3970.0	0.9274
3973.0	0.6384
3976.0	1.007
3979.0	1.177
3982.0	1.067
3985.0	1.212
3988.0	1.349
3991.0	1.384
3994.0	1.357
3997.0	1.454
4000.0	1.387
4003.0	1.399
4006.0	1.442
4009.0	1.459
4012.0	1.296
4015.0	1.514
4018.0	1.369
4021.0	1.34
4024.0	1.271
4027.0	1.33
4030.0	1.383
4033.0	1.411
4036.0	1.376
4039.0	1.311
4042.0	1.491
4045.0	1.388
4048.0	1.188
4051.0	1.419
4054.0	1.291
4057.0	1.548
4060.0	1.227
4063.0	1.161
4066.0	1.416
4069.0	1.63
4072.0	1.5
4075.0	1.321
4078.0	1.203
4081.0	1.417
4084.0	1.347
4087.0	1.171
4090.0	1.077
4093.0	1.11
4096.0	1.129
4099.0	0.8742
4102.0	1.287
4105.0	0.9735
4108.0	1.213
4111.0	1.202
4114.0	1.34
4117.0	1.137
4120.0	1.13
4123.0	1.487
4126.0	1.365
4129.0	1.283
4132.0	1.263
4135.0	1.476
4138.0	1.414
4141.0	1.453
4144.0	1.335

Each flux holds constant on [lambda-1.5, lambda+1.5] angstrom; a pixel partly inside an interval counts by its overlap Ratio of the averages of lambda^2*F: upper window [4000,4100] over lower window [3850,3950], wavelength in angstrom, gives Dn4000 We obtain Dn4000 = 1.27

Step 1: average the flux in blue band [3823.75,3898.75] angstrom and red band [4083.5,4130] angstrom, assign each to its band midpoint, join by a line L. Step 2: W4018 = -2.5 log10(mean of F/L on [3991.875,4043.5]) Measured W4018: -0.22 mag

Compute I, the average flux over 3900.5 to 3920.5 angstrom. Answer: 1.24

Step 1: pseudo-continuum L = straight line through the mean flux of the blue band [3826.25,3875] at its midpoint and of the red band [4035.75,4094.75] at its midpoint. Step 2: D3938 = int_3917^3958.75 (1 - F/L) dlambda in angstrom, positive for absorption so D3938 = 1.2 angstrom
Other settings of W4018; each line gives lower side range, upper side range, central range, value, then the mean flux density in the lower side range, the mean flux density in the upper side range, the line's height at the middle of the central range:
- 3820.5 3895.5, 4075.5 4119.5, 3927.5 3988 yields 0.04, 1.05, 1.18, 1.1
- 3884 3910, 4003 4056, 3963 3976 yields 0.45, 1.11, 1.37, 1.25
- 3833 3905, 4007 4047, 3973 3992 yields 0.13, 1.08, 1.38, 1.29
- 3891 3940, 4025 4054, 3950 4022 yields 0.05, 1.12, 1.36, 1.26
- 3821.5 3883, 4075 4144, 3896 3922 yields -0.11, 1.06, 1.25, 1.1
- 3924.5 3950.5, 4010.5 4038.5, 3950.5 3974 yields 0.19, 1.11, 1.36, 1.18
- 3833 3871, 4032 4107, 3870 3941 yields 0.03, 1.08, 1.29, 1.14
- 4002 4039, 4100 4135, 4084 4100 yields 0.16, 1.38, 1.25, 1.28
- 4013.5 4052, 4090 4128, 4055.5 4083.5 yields -0.08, 1.37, 1.18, 1.28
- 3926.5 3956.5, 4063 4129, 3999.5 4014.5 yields -0.19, 1.13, 1.25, 1.18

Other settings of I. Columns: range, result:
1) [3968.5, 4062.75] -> 1.3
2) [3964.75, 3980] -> 0.849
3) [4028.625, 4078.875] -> 1.37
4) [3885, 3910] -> 1.12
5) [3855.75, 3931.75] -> 1.13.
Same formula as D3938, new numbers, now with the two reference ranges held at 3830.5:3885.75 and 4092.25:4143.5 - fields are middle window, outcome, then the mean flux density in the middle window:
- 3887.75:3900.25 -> 0.50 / 1.04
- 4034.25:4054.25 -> -2.74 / 1.36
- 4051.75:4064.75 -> -1.21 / 1.32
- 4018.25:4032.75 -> -1.99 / 1.34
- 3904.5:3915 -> -1.32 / 1.23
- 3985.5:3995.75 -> -1.75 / 1.35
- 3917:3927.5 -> -0.77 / 1.18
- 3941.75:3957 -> -1.41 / 1.23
